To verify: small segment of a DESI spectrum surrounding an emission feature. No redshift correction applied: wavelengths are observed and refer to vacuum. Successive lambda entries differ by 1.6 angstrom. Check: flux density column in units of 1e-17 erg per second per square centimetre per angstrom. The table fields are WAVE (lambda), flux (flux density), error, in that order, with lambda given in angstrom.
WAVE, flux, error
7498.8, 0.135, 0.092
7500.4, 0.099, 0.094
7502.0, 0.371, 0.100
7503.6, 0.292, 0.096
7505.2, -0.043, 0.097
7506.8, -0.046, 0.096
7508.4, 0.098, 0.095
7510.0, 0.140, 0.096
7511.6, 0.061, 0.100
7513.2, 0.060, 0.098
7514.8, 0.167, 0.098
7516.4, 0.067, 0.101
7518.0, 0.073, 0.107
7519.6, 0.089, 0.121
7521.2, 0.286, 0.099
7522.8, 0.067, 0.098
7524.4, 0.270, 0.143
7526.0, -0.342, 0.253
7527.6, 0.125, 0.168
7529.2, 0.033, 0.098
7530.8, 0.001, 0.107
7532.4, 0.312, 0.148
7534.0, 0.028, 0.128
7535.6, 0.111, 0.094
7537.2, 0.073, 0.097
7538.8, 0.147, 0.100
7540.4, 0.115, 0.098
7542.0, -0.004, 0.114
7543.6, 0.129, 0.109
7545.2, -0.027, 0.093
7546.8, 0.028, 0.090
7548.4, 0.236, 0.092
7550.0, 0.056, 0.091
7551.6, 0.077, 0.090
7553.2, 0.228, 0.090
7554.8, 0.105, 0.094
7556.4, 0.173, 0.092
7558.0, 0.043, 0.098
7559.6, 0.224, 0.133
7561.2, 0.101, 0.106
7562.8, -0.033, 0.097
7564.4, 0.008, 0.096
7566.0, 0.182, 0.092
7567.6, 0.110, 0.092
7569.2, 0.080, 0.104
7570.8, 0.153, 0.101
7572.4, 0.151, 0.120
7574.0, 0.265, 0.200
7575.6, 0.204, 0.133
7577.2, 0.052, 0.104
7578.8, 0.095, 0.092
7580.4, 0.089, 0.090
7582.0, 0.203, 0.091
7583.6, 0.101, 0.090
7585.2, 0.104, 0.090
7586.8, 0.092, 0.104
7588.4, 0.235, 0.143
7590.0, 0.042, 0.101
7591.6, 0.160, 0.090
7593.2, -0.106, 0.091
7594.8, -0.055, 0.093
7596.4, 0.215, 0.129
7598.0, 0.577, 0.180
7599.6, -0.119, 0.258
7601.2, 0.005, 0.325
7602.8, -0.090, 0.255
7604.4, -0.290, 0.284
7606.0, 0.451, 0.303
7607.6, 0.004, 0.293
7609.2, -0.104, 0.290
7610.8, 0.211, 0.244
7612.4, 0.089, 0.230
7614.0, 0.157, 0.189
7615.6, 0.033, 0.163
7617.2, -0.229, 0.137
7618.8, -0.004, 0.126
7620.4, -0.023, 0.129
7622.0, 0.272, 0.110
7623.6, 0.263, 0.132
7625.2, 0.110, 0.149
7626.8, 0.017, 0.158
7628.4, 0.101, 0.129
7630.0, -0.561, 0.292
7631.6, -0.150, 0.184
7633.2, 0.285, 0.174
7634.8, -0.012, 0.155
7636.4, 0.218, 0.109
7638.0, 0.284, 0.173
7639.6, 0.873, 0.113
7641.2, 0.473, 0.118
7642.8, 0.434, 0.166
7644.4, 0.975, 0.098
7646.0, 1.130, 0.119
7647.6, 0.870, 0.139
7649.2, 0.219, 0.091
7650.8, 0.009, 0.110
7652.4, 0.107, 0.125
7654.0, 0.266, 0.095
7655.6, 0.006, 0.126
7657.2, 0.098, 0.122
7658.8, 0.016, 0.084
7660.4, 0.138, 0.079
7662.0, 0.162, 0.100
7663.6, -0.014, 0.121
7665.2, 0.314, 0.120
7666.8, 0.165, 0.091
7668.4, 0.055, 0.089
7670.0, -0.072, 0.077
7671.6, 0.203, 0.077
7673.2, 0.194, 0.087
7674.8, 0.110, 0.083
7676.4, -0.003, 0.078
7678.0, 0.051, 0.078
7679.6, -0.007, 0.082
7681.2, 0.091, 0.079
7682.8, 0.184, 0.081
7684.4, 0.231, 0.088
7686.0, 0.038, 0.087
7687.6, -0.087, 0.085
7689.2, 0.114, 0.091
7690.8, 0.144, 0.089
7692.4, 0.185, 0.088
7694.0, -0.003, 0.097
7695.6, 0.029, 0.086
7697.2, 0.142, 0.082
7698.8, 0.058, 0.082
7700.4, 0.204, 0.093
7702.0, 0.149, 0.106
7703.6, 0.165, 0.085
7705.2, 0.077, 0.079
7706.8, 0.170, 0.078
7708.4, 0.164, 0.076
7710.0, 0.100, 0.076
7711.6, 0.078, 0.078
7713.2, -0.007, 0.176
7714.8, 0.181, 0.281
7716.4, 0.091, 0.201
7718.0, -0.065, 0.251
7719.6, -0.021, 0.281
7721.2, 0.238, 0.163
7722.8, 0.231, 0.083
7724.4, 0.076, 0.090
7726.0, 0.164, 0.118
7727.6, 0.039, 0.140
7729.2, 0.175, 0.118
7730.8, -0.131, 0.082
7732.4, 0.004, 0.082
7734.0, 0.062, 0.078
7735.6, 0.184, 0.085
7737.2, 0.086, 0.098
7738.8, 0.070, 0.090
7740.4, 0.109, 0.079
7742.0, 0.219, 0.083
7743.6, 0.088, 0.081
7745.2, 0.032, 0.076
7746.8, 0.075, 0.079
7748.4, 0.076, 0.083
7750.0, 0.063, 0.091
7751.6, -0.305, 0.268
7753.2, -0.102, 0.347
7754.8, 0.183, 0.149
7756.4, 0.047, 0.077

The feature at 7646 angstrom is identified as [O II]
